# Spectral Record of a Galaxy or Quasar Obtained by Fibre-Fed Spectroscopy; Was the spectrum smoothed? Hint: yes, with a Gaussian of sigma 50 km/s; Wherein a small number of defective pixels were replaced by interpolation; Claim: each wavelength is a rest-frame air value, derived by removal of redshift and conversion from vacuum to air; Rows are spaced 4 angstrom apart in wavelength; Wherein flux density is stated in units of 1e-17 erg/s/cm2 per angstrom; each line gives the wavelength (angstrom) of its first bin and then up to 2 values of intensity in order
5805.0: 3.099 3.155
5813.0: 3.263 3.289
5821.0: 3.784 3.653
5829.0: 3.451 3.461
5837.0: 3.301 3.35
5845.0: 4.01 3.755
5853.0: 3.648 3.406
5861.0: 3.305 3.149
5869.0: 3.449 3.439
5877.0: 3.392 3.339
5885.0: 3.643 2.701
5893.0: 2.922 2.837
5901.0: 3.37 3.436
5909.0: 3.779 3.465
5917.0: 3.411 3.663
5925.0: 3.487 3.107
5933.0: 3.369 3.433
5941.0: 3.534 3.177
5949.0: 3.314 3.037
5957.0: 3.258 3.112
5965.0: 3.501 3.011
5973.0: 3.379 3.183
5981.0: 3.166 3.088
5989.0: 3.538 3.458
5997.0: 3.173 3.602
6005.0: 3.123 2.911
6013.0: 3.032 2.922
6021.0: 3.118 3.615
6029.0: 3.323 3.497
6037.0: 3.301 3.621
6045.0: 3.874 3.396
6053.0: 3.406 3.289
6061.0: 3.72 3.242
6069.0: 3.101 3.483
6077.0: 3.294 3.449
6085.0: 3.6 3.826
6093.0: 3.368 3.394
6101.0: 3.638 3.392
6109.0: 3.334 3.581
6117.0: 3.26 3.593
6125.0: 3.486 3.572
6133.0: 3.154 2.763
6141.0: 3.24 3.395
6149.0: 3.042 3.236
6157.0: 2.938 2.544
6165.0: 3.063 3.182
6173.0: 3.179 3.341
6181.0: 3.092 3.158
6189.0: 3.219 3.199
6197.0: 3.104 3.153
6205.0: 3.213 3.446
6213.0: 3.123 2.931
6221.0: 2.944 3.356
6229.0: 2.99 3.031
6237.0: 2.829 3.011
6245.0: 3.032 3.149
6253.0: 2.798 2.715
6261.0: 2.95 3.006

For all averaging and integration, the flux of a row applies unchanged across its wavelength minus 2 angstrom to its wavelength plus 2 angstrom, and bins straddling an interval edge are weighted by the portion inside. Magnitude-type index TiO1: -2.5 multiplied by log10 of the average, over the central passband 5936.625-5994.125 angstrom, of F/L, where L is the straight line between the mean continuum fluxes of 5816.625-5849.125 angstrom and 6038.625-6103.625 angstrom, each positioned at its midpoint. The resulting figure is 0.08 mag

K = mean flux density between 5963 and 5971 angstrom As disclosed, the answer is 3.26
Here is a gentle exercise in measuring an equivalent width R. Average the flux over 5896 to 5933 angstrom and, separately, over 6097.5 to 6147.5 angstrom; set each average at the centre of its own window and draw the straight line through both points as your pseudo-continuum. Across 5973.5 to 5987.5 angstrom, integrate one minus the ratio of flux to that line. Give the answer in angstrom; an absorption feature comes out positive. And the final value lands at 0.9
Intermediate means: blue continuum 3.41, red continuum 3.36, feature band 3.18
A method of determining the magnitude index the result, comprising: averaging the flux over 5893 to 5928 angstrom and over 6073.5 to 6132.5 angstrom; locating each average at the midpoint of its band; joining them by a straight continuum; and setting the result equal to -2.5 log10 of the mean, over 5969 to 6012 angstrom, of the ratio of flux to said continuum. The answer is 0.06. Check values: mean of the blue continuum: 3.39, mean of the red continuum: 3.48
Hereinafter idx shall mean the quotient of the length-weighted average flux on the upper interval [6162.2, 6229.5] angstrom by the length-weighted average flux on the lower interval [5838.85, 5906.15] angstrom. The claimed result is 0.9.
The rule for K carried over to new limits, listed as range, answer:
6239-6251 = 3.06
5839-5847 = 3.68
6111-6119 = 3.42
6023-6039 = 3.43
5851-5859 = 3.53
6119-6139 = 3.31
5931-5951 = 3.37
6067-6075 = 3.29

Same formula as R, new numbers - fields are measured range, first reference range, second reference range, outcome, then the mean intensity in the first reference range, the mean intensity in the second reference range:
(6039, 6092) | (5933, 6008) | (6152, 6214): -4.4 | 3.28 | 3.14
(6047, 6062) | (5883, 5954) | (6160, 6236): -1.0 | 3.32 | 3.12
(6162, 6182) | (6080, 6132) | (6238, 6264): 0.6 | 3.49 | 2.94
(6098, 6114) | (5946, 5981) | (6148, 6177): -2.0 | 3.22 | 3.05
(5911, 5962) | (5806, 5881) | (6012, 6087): 1.2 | 3.45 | 3.39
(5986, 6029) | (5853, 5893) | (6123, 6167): -0.4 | 3.31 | 3.13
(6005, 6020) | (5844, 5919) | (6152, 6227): 1.3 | 3.38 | 3.13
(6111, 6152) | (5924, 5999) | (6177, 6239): -1.7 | 3.28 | 3.13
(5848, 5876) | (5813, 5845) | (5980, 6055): 0.2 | 3.49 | 3.33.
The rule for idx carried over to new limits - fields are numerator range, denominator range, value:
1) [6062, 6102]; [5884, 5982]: 1.05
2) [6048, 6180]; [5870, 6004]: 1.00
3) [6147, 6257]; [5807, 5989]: 0.92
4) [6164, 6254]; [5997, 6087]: 0.93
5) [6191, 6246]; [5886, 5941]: 0.93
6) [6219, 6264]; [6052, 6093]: 0.87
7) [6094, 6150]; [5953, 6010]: 1.03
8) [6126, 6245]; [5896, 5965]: 0.93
